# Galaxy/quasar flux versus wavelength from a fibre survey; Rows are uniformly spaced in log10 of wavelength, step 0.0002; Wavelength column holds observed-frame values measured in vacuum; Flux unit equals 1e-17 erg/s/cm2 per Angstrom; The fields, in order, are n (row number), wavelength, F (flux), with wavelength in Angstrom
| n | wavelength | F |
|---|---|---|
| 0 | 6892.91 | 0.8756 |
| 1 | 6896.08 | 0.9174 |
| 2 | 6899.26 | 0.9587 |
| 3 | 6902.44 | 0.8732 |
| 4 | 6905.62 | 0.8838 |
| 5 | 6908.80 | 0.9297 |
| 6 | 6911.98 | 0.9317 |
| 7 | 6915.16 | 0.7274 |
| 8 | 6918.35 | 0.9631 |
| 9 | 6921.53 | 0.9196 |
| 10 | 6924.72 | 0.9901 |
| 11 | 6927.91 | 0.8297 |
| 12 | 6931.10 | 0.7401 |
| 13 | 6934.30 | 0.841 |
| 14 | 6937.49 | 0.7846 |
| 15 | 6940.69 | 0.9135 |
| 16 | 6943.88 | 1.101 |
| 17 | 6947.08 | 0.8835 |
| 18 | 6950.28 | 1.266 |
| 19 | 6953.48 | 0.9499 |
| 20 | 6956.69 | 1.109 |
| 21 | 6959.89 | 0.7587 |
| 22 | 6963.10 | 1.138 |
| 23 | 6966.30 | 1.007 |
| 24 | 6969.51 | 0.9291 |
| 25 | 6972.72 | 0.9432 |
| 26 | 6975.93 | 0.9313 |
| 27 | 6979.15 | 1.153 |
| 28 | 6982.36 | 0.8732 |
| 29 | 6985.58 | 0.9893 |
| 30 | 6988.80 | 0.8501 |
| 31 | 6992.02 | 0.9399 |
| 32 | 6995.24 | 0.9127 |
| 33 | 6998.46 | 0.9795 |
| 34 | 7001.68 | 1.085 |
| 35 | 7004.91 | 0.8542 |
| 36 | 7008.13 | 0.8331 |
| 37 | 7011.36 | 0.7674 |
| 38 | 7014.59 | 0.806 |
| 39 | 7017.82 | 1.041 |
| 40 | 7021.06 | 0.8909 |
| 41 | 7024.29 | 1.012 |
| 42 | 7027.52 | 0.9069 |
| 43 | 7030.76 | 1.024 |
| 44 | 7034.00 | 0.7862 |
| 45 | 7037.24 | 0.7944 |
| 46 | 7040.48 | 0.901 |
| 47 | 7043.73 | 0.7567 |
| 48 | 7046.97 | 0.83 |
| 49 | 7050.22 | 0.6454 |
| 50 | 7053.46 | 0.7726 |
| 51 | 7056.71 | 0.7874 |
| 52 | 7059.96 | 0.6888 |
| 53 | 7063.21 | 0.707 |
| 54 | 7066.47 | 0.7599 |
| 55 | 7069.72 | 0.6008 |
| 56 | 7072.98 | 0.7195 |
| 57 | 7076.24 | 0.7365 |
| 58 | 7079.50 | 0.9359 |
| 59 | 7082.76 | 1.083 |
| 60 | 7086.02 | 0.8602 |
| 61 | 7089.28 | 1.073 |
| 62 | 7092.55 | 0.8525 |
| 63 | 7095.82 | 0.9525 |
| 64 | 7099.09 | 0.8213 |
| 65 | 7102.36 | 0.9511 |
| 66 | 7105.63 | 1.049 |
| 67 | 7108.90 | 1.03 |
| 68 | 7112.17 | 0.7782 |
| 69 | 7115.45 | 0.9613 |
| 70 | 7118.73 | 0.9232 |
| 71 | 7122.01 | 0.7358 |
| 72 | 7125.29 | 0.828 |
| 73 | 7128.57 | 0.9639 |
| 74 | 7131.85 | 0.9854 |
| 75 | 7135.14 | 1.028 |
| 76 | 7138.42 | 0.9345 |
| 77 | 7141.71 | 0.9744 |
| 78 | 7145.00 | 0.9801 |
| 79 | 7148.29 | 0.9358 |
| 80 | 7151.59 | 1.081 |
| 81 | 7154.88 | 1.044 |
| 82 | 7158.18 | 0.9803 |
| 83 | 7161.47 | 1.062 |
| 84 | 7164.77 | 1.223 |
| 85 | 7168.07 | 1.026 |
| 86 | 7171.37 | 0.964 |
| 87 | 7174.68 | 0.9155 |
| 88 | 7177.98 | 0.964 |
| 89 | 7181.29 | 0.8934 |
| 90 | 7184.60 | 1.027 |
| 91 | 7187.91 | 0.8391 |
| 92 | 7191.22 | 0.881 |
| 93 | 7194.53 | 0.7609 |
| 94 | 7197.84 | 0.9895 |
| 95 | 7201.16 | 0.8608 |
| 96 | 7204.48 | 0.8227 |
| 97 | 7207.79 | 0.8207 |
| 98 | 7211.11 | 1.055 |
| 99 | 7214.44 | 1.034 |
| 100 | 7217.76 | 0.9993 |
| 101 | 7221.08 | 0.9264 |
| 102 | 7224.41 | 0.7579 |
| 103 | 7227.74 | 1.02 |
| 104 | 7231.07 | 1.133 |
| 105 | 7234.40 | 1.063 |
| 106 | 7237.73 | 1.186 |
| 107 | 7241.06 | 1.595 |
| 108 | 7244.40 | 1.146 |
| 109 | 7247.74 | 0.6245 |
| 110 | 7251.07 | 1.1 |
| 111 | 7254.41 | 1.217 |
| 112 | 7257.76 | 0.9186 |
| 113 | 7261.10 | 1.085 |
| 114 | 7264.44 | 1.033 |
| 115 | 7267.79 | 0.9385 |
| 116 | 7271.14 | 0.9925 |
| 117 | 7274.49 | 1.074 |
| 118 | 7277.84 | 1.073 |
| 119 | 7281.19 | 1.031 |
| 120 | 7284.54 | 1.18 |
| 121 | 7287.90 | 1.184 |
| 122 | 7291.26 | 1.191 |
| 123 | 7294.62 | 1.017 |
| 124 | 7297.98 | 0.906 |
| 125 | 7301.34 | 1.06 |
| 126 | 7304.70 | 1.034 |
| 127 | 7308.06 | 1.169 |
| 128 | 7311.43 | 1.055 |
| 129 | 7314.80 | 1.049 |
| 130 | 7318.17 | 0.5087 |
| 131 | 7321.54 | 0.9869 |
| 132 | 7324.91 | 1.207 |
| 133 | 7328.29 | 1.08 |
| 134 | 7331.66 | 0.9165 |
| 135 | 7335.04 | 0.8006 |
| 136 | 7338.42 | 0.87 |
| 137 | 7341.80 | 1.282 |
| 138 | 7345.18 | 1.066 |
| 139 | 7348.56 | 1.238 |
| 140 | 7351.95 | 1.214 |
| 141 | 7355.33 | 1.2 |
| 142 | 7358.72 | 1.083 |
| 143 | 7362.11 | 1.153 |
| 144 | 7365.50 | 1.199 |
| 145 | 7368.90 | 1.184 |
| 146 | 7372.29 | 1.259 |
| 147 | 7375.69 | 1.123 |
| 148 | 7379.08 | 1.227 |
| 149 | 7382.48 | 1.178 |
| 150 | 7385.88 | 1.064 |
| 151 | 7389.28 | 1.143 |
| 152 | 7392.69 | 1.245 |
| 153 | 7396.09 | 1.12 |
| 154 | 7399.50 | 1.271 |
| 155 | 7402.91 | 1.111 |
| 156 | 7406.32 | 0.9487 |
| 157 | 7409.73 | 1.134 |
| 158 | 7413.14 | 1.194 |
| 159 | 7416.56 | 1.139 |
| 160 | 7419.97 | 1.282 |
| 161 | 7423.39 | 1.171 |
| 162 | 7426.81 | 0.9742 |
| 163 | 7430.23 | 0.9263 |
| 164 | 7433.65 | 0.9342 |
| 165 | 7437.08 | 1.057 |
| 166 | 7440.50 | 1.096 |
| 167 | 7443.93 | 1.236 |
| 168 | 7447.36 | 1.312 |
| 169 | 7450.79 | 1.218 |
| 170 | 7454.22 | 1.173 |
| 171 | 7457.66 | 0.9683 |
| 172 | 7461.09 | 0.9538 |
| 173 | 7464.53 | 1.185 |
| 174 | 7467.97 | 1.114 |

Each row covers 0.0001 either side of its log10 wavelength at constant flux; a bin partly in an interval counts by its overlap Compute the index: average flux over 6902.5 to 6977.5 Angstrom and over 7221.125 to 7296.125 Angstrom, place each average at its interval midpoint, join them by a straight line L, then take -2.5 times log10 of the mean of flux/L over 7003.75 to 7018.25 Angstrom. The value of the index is 0.14 mag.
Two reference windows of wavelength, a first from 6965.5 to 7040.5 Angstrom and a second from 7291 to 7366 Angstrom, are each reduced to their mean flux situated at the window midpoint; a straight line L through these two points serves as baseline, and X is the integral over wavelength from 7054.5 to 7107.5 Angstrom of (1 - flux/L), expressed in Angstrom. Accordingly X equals 5.9 Angstrom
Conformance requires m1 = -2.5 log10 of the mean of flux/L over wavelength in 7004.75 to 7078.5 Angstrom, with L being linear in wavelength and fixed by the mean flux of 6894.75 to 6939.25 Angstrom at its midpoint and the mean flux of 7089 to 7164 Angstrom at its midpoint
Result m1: 0.142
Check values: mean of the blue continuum 0.878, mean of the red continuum 0.954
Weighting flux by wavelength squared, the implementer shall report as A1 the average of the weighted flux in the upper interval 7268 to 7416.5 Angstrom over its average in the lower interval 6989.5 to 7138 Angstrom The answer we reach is 1.3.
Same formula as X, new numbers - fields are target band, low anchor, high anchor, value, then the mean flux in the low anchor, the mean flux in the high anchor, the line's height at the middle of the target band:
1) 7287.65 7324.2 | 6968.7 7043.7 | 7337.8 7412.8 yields 3.20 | 0.918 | 1.16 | 1.11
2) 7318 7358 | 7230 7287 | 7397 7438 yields 1.37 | 1.08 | 1.1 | 1.09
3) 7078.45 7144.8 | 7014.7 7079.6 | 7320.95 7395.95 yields -4.62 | 0.812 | 1.13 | 0.877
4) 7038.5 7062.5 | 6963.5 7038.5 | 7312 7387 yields 4.68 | 0.93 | 1.09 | 0.953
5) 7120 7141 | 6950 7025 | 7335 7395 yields 2.29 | 0.953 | 1.15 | 1.03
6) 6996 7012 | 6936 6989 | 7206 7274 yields 1.21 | 0.979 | 1.03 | 0.987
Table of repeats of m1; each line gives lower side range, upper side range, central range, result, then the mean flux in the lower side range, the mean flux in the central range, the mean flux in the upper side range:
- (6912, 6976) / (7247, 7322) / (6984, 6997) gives 0.03 mag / 0.937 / 0.923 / 1.02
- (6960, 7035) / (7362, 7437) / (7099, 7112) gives 0.04 mag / 0.939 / 0.96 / 1.13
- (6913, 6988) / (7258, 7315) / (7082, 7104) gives 0.06 mag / 0.944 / 0.936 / 1.06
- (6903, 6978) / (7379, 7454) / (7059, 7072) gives 0.39 mag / 0.934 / 0.69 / 1.13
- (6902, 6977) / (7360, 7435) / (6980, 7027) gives 0.05 mag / 0.932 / 0.92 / 1.14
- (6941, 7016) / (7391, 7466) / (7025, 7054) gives 0.18 mag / 0.959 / 0.832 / 1.12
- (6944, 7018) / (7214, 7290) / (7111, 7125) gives 0.19 mag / 0.958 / 0.85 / 1.06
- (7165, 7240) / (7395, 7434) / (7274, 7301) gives -0.06 mag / 0.962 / 1.08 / 1.11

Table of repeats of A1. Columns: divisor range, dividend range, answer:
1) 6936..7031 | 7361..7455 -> 1.35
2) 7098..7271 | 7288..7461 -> 1.18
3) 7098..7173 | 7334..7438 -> 1.24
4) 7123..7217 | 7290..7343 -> 1.09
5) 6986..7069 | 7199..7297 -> 1.29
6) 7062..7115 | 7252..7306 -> 1.28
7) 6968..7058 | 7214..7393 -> 1.31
